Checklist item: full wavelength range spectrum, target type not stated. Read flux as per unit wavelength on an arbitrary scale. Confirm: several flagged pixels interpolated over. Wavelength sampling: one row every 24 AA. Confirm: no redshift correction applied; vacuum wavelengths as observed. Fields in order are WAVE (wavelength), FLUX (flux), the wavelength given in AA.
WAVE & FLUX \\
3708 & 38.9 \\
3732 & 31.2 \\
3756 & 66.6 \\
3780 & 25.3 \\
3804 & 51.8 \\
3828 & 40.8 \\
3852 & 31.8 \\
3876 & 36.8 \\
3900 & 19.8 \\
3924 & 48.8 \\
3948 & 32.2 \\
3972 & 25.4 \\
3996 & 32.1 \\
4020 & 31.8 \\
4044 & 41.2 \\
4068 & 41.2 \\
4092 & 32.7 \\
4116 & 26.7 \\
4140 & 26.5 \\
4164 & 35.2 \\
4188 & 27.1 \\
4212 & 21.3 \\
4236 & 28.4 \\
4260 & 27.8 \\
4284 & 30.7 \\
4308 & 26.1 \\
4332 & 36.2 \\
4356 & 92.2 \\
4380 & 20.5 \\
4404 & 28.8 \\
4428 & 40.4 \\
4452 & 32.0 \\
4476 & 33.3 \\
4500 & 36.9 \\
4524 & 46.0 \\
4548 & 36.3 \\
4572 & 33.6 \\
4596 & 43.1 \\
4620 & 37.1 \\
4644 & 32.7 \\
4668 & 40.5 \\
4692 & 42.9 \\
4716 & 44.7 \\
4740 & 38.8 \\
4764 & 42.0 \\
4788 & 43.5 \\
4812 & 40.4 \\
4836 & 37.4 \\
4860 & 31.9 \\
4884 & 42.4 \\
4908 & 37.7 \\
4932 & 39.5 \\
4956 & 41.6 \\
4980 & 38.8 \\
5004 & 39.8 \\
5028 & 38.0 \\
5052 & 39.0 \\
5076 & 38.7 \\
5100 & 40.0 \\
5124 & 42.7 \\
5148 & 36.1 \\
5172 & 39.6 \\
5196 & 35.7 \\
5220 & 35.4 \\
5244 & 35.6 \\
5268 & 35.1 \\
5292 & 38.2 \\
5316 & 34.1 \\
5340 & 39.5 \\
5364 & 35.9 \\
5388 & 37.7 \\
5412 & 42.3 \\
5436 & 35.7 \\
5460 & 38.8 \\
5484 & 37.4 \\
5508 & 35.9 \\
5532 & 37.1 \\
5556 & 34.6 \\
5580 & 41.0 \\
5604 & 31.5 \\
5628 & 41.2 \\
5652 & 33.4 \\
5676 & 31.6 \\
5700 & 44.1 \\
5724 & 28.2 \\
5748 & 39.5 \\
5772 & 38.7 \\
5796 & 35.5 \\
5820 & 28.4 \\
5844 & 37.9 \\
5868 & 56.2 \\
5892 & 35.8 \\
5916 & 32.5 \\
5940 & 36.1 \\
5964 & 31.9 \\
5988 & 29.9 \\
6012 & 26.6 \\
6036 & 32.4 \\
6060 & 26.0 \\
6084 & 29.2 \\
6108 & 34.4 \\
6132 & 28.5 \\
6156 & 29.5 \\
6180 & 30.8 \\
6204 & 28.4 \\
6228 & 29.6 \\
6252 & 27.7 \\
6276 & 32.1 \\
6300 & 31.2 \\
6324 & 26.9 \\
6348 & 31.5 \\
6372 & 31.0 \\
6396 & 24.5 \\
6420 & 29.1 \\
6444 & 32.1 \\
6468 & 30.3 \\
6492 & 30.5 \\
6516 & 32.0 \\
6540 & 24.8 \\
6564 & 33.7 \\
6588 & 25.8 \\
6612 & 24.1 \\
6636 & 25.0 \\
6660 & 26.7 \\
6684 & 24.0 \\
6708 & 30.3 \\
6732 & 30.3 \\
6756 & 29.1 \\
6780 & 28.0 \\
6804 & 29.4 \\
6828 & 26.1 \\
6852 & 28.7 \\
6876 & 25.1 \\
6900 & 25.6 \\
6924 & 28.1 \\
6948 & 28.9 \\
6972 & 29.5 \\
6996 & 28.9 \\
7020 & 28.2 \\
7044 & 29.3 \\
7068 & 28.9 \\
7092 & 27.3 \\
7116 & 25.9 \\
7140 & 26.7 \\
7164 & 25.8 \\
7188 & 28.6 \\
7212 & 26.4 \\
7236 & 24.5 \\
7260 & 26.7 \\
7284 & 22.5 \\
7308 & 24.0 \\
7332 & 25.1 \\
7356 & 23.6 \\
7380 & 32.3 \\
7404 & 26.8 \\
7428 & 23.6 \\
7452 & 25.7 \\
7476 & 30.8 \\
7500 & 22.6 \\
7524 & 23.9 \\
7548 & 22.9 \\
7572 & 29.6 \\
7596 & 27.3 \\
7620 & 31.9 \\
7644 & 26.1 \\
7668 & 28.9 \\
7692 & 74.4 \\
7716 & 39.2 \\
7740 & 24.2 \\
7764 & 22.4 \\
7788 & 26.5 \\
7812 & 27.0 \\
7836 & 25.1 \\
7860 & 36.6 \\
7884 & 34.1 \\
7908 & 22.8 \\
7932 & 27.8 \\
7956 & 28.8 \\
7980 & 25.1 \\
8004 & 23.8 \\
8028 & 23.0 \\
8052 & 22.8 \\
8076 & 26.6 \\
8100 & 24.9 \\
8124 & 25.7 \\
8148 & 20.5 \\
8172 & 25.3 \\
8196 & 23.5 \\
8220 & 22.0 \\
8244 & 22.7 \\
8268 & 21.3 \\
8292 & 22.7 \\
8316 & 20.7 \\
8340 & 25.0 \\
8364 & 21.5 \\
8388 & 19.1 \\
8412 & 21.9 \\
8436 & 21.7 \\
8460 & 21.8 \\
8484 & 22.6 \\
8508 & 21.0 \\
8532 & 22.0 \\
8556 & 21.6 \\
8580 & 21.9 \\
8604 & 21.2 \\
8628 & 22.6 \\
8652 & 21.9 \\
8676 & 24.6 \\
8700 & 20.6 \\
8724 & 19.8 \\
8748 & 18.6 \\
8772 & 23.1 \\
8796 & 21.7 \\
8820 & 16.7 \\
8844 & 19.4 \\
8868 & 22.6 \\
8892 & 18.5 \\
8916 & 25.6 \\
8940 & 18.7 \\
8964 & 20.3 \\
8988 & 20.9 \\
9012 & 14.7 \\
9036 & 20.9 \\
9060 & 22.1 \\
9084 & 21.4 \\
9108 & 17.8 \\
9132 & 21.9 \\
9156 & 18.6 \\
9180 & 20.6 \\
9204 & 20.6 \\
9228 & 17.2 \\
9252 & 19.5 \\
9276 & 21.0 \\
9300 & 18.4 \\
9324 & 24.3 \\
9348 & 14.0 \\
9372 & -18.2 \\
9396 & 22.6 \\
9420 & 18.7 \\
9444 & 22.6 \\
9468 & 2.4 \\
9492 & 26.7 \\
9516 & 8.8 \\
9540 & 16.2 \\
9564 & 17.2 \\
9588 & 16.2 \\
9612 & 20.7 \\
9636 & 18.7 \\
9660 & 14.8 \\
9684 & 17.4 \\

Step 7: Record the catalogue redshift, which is 0.17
